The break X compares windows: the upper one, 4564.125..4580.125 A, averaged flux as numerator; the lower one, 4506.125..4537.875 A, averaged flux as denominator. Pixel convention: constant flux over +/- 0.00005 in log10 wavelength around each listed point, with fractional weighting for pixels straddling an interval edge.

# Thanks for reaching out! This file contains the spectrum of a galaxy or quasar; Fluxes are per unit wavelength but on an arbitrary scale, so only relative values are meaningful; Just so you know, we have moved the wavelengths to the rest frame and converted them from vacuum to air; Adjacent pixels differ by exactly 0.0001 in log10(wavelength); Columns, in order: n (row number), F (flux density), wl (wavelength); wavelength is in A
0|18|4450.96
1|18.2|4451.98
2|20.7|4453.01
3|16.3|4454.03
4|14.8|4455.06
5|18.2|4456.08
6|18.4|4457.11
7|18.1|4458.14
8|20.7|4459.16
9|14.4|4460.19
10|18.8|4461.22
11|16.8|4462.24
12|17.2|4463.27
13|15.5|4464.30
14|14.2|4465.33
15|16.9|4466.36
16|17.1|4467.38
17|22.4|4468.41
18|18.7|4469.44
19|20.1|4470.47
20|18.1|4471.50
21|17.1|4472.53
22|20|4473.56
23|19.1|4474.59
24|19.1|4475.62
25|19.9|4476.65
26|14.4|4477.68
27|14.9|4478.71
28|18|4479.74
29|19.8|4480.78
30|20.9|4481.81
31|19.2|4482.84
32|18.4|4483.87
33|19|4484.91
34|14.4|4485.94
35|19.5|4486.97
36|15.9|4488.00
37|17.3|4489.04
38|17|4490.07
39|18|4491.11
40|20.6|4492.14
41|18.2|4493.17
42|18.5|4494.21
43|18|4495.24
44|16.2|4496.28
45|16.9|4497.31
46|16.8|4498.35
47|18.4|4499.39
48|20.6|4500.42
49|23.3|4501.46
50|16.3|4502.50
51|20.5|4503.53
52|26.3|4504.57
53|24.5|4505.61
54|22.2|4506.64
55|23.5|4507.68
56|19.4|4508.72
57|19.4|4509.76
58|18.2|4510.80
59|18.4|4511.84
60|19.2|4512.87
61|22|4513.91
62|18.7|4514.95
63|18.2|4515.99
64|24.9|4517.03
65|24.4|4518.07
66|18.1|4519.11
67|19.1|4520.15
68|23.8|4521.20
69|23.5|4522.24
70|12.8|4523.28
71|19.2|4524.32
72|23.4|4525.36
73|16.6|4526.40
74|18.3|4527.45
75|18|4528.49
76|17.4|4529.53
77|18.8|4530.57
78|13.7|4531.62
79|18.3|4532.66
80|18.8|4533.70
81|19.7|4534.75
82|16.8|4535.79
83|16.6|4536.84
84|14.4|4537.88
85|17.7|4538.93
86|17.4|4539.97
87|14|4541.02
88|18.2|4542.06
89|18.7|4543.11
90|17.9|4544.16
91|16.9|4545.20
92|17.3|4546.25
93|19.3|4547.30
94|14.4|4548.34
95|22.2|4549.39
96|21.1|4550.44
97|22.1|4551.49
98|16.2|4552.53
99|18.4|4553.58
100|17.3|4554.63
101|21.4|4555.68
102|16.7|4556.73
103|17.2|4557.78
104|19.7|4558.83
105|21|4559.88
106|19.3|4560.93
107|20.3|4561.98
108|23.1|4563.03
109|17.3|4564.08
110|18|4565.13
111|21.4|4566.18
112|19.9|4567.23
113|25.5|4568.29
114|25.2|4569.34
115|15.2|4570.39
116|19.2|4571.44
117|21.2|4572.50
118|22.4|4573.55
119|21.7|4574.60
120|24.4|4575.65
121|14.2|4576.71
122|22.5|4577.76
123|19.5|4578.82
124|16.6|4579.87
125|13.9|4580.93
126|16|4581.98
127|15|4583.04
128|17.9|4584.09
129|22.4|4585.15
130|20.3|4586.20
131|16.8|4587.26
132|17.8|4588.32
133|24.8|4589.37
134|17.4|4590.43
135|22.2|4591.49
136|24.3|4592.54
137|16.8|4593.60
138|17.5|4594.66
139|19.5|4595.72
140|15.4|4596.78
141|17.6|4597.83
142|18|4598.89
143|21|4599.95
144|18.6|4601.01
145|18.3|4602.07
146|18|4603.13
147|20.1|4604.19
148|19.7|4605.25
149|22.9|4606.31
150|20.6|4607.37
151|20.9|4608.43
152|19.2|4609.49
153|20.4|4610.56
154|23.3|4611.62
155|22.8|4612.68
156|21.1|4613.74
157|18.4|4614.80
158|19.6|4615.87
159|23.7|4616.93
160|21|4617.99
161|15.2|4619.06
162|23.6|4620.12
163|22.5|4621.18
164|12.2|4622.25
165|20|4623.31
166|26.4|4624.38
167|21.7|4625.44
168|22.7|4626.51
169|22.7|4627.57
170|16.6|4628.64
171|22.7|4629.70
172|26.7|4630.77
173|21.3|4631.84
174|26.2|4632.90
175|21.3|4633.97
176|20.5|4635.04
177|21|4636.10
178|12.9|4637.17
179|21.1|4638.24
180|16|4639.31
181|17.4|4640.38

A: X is 1.06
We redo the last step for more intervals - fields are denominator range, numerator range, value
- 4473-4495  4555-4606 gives 1.07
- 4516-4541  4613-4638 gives 1.12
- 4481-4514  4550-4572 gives 1.03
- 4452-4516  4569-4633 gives 1.08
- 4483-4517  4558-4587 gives 1.02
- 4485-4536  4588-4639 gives 1.06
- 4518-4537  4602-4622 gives 1.10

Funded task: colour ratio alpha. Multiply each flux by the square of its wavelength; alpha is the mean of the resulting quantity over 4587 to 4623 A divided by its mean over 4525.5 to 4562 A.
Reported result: 1.1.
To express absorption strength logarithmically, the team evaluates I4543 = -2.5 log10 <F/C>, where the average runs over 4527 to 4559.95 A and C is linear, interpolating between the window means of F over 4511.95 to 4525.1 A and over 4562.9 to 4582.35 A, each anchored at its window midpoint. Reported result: 0.12 mag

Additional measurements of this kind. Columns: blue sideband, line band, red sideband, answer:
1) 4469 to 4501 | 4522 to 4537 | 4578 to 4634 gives 0.046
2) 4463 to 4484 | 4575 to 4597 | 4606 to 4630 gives 0.076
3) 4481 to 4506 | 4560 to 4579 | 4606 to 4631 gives -0.021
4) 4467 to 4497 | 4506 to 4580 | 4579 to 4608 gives -0.039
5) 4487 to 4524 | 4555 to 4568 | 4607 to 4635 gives 0.041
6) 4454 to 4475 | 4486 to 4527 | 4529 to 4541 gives -0.133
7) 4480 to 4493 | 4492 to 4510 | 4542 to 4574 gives -0.079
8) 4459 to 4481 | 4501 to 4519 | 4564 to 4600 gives -0.149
